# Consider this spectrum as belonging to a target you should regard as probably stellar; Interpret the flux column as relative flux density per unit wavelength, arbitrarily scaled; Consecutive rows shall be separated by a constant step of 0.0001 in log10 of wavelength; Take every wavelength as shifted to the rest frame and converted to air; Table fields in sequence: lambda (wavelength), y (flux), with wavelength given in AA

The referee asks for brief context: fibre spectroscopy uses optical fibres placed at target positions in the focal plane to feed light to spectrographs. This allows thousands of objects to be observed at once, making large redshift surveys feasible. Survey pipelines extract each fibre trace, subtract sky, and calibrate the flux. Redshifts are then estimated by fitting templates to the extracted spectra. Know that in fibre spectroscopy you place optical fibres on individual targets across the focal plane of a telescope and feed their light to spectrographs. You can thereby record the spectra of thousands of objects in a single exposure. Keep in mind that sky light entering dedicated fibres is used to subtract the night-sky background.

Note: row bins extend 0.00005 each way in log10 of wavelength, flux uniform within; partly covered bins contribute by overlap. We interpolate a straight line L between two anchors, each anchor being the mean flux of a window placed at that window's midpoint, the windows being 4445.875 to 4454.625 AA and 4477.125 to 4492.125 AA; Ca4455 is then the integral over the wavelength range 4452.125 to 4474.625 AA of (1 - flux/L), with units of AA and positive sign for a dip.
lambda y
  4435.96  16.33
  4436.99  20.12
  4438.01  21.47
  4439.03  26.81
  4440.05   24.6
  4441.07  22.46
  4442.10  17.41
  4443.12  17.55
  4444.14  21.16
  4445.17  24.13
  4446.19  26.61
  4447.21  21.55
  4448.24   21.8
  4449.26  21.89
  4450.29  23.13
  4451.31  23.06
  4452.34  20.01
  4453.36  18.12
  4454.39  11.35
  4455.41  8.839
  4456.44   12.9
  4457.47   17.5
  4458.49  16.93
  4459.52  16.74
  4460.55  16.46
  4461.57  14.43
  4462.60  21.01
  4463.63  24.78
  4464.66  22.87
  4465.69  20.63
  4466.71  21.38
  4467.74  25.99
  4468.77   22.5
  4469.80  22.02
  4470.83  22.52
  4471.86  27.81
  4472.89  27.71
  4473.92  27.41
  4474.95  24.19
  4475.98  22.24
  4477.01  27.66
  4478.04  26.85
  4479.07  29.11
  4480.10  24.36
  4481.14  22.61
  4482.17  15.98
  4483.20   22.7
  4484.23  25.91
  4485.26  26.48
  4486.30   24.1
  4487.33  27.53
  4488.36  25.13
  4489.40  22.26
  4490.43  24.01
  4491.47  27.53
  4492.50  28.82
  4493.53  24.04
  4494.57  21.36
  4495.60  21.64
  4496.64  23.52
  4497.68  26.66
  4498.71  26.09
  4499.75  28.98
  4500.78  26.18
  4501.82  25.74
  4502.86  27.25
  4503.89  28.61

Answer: 2.5 AA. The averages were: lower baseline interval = 21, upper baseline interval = 24.7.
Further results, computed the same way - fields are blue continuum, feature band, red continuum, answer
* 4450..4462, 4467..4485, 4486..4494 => -2.4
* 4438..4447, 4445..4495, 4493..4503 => 3.1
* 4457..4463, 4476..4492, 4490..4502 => -1.5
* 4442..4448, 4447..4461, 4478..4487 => 2.8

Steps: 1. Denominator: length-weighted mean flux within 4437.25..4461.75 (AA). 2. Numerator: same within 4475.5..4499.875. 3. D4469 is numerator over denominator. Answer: 1.27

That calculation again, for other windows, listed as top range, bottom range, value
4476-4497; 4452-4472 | 1.29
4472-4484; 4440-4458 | 1.27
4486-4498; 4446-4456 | 1.28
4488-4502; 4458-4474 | 1.15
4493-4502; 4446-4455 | 1.21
